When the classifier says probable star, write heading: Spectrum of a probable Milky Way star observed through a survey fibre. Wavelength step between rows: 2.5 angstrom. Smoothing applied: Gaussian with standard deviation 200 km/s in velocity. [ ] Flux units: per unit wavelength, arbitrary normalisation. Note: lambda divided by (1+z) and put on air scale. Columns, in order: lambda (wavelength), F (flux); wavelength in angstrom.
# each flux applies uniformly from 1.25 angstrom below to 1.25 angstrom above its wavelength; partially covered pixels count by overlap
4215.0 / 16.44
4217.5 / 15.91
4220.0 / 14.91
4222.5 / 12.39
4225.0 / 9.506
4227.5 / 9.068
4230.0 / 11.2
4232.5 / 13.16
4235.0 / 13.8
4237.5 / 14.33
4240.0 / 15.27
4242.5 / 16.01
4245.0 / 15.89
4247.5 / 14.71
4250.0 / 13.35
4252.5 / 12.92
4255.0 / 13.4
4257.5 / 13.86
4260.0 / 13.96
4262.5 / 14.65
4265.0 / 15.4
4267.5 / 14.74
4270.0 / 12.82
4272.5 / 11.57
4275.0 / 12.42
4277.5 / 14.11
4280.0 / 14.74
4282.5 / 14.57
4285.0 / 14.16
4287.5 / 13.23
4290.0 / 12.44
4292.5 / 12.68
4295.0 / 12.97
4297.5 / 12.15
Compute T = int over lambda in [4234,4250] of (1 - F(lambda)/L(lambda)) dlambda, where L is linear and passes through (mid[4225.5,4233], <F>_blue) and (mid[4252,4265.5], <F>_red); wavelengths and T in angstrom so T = -3.6 angstrom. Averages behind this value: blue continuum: 10.8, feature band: 14.9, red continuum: 14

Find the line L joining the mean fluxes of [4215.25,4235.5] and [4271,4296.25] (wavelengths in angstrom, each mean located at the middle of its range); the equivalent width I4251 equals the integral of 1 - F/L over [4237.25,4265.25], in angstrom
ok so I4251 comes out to -3.3 angstrom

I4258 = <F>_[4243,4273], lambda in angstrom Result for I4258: 14.1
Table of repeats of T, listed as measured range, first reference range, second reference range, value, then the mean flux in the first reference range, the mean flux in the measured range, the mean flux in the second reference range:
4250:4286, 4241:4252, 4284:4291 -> 0.6 angstrom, 14.9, 13.8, 13.3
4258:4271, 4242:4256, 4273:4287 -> -0.2 angstrom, 14.3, 14.3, 13.8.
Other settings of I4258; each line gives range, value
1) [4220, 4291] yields 13.5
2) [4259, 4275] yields 13.7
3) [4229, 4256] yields 14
